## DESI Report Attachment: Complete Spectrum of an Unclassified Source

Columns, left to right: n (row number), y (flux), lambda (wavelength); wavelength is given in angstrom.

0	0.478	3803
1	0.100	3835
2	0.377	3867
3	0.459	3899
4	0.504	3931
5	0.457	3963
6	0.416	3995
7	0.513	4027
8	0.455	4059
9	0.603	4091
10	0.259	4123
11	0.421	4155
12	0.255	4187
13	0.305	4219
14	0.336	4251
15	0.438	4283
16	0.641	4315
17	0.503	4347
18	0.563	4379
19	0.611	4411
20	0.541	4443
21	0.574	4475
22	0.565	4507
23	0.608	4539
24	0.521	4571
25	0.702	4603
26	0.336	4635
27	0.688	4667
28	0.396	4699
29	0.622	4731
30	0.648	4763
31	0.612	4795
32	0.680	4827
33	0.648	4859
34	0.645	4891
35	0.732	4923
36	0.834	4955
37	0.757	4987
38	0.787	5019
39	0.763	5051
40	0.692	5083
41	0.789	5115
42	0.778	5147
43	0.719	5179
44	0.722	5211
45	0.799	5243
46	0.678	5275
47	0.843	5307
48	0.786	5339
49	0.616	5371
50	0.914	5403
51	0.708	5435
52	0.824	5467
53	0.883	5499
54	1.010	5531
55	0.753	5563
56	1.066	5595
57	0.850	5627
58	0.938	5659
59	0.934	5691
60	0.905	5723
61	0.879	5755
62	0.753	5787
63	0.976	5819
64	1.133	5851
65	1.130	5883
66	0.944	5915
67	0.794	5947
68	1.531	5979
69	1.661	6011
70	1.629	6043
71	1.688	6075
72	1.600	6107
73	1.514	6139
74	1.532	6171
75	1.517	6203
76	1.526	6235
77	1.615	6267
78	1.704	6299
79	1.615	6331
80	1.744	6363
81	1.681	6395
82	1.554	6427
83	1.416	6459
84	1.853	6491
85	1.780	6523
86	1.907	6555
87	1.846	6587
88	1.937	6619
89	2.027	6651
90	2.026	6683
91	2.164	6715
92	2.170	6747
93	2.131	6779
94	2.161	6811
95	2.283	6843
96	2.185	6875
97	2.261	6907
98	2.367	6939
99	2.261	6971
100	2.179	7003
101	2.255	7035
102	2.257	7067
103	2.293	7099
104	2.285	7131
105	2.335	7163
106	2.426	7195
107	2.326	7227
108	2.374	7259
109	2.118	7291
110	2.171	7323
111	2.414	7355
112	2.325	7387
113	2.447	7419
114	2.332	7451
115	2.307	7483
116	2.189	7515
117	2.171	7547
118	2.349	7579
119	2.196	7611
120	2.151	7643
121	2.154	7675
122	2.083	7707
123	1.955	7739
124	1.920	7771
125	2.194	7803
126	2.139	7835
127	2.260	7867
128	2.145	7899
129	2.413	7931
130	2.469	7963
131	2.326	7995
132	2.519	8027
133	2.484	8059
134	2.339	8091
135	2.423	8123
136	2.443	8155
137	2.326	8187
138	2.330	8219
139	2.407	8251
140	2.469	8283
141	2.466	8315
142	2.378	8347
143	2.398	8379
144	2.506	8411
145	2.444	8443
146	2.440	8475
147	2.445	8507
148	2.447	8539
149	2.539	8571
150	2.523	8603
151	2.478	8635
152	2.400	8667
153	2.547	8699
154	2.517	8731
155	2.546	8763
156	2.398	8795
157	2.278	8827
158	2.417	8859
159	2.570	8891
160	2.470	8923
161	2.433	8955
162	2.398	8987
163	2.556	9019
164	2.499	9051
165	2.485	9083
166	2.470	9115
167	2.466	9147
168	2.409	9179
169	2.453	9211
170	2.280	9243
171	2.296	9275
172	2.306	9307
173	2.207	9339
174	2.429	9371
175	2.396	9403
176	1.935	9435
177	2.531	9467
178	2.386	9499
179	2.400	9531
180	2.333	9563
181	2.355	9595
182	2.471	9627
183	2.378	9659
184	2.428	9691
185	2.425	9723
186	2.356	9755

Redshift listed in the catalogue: 0.499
